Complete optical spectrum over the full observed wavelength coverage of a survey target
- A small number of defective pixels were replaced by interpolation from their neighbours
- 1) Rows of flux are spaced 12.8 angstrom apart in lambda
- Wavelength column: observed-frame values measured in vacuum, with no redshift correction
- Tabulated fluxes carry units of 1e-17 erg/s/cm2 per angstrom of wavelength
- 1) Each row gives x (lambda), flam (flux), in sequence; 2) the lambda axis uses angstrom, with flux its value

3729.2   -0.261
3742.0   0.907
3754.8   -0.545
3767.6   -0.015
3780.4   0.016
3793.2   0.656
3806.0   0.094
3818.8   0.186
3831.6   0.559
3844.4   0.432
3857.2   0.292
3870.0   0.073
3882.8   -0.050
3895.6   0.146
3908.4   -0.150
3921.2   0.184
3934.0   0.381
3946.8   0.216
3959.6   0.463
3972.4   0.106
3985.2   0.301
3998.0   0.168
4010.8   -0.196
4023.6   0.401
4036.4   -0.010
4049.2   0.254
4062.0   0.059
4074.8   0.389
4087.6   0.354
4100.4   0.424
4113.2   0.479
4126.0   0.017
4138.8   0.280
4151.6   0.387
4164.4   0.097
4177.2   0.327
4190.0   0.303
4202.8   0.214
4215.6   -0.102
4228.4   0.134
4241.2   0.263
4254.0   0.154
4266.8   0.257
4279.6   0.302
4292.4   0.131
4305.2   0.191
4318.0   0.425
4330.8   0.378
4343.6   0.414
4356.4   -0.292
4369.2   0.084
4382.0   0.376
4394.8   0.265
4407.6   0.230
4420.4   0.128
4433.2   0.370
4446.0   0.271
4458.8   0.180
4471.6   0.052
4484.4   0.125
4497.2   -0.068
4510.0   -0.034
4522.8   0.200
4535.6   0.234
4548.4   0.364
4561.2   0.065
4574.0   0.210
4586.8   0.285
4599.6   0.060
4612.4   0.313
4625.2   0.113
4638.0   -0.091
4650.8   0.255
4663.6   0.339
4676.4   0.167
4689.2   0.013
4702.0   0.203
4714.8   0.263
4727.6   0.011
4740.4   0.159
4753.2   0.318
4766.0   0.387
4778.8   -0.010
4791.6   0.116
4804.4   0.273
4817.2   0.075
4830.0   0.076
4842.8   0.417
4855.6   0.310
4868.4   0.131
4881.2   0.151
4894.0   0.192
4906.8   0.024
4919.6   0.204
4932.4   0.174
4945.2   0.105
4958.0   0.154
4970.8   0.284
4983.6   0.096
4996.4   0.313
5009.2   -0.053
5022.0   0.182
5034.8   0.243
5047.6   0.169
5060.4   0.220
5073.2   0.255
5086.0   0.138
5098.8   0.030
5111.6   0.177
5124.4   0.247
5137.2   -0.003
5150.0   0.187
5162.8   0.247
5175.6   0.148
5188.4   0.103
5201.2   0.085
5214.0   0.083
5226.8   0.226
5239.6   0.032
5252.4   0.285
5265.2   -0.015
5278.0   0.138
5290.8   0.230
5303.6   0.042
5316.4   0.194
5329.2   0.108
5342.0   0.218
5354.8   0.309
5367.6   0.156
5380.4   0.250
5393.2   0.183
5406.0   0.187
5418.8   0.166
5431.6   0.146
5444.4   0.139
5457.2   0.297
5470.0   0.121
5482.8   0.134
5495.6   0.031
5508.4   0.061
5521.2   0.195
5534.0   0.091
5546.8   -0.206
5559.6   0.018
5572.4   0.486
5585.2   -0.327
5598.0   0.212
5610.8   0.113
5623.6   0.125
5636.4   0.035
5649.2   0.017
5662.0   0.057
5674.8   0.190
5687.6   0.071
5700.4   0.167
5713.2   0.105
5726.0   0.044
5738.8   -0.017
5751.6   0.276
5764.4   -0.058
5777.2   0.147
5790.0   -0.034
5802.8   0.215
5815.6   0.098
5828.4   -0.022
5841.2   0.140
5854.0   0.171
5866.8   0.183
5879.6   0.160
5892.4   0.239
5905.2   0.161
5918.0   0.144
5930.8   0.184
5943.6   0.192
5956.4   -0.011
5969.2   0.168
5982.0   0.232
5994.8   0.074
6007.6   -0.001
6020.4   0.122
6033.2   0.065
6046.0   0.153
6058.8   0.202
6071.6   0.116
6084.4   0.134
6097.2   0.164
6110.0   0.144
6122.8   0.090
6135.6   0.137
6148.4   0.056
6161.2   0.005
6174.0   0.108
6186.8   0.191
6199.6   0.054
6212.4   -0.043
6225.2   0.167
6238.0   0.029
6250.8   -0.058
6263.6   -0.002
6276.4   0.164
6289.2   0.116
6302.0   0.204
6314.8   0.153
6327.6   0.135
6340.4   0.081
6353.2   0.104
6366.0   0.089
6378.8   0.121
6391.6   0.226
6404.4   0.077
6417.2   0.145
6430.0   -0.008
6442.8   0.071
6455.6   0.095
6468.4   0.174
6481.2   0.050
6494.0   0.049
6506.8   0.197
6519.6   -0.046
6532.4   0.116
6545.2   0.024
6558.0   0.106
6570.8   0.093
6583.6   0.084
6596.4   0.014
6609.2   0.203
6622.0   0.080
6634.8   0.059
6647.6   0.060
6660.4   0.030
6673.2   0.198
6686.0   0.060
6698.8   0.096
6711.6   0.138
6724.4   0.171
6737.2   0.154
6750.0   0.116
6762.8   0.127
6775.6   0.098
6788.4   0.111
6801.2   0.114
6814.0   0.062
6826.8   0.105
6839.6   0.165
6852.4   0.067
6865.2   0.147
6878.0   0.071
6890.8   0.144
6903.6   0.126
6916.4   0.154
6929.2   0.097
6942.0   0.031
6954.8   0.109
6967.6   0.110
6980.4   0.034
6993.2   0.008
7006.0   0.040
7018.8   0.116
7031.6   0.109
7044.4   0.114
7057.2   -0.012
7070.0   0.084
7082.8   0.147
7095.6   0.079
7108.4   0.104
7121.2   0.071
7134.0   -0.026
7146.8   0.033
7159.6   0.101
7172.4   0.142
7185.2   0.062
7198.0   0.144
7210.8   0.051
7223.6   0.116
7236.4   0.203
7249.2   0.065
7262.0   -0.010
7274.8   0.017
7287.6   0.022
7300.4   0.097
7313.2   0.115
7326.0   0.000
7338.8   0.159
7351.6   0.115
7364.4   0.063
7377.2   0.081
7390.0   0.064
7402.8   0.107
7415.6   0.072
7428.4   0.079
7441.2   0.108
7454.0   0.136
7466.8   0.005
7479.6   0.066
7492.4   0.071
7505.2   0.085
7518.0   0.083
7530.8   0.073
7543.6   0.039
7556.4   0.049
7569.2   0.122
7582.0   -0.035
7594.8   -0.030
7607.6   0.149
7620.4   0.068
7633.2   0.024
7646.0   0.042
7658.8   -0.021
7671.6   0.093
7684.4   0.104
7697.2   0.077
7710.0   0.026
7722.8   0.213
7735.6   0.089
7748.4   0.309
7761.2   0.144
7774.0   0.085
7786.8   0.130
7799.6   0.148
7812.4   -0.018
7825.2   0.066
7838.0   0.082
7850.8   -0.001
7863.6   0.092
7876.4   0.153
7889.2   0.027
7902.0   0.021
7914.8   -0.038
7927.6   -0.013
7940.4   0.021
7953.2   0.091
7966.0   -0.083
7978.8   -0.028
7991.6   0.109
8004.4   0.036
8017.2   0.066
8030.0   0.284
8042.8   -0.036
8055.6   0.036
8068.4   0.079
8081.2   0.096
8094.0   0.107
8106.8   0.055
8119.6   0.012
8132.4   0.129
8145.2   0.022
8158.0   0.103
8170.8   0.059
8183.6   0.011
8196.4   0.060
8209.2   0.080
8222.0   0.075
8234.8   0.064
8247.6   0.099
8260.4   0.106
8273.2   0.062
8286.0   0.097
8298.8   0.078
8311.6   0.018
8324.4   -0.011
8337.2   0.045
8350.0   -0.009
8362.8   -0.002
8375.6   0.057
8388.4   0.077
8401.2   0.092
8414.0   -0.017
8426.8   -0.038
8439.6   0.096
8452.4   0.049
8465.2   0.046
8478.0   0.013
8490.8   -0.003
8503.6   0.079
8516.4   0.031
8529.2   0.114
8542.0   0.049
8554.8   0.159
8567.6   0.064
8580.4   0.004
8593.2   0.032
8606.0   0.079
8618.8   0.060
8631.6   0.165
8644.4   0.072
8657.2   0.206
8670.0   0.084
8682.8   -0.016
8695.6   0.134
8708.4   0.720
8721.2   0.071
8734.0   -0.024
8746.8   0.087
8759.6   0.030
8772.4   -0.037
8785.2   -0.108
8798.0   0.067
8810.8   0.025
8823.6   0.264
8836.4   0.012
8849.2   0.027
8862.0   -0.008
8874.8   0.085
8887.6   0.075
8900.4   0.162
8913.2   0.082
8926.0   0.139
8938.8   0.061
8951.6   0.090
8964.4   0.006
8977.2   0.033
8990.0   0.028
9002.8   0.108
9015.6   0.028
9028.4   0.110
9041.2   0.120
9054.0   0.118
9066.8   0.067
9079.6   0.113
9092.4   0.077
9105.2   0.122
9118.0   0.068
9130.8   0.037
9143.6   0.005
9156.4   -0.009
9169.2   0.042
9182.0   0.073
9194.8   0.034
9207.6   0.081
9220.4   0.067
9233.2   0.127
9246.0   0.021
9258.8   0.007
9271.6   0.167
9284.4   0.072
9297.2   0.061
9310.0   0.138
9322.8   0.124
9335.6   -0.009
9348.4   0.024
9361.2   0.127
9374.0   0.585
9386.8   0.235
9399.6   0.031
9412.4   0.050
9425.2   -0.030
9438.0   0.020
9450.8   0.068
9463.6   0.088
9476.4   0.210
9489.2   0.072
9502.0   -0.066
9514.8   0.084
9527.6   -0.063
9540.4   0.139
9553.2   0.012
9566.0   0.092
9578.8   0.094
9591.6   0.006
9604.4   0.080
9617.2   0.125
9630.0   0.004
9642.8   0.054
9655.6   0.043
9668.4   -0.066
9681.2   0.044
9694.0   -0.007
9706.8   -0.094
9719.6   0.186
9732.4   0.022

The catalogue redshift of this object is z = 1.335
